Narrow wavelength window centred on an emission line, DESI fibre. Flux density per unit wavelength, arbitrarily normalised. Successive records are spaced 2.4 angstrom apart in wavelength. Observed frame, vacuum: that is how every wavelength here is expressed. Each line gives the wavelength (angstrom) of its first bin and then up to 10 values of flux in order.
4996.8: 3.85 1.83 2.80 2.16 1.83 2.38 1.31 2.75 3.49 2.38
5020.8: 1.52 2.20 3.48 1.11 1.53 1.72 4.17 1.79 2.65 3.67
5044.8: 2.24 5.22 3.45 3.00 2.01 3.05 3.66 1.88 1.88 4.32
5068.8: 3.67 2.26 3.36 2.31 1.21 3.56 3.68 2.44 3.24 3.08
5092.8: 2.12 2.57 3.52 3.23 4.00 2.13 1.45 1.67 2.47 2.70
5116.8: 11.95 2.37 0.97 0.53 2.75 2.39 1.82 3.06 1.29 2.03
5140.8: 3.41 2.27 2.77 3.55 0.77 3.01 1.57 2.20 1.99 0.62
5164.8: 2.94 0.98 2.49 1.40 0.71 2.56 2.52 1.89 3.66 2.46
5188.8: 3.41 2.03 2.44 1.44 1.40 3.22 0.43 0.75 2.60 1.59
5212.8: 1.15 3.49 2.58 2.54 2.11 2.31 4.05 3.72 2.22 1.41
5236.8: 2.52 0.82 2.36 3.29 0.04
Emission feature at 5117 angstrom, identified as [O III]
